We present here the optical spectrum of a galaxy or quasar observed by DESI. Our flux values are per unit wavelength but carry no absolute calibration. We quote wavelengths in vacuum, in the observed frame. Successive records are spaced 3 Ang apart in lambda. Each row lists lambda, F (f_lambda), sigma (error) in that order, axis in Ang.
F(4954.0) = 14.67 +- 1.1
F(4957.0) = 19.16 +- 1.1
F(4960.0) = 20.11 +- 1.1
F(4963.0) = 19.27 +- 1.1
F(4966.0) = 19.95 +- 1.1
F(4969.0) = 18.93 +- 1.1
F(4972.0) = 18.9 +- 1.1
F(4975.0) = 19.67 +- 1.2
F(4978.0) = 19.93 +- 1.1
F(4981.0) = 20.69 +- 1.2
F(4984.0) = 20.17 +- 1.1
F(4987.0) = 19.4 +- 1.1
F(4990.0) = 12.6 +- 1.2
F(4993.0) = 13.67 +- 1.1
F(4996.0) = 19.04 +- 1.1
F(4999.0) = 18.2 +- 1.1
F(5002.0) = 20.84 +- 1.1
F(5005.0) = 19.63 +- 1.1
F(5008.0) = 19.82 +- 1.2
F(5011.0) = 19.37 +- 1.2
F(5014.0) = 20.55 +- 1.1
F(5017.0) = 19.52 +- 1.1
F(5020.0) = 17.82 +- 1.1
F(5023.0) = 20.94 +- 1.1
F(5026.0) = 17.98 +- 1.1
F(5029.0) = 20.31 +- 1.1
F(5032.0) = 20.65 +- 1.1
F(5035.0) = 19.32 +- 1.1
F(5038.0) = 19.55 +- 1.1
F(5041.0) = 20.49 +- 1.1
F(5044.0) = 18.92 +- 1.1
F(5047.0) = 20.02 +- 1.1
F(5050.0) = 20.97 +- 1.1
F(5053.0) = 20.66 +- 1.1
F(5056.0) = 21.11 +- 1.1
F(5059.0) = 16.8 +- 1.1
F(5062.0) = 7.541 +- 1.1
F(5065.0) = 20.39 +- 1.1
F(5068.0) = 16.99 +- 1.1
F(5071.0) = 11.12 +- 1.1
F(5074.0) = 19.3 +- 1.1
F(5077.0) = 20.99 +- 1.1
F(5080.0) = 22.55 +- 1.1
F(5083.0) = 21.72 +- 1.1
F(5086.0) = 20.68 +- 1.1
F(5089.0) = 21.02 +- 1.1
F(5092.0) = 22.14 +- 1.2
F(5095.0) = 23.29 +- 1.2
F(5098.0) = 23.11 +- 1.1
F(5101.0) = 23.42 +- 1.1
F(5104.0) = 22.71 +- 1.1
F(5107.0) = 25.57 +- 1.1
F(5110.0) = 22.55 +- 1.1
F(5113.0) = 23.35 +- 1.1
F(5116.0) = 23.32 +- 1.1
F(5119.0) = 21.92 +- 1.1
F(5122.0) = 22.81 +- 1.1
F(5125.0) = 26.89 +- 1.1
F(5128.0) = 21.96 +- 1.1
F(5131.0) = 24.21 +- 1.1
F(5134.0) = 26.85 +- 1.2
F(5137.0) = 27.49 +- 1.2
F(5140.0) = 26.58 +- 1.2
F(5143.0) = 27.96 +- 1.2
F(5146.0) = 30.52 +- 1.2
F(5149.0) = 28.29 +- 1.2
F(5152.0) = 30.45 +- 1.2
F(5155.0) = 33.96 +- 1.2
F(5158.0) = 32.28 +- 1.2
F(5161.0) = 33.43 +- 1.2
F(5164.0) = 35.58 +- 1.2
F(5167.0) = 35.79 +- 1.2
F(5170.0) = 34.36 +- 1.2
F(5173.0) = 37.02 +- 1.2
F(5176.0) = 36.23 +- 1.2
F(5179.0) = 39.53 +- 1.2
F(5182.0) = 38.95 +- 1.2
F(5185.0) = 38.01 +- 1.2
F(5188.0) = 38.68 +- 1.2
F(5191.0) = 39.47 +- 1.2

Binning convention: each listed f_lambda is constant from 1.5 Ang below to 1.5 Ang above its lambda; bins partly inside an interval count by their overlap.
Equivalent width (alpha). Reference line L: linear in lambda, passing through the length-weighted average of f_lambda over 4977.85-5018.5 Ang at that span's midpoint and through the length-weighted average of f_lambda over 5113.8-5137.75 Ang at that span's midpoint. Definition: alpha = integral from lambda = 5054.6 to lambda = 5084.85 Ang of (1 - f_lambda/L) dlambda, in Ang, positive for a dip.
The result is 5.57 Ang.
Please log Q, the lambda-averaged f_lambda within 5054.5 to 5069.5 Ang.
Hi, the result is 16.6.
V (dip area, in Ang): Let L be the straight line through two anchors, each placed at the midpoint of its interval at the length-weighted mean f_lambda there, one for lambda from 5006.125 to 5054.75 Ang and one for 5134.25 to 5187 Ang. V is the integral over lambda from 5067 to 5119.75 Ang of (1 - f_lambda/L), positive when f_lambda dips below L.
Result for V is 9.8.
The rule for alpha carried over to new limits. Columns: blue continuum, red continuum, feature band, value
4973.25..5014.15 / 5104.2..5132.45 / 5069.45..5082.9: 1.93 Ang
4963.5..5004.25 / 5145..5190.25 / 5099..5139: 8.57 Ang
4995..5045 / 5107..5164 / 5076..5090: 1.35 Ang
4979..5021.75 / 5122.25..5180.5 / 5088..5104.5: 2.35 Ang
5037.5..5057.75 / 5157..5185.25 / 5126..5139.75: 2.60 Ang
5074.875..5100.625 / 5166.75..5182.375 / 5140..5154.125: 1.30 Ang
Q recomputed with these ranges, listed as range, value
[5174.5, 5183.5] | 38.2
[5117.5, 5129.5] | 23.4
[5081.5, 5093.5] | 21.4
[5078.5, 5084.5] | 22.1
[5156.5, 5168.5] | 34.3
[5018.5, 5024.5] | 19.4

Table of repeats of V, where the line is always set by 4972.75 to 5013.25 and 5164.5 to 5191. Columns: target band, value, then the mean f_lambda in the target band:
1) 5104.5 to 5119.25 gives 3.50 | 23.4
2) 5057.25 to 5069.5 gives 4.88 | 15.5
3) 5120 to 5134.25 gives 3.54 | 24.2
